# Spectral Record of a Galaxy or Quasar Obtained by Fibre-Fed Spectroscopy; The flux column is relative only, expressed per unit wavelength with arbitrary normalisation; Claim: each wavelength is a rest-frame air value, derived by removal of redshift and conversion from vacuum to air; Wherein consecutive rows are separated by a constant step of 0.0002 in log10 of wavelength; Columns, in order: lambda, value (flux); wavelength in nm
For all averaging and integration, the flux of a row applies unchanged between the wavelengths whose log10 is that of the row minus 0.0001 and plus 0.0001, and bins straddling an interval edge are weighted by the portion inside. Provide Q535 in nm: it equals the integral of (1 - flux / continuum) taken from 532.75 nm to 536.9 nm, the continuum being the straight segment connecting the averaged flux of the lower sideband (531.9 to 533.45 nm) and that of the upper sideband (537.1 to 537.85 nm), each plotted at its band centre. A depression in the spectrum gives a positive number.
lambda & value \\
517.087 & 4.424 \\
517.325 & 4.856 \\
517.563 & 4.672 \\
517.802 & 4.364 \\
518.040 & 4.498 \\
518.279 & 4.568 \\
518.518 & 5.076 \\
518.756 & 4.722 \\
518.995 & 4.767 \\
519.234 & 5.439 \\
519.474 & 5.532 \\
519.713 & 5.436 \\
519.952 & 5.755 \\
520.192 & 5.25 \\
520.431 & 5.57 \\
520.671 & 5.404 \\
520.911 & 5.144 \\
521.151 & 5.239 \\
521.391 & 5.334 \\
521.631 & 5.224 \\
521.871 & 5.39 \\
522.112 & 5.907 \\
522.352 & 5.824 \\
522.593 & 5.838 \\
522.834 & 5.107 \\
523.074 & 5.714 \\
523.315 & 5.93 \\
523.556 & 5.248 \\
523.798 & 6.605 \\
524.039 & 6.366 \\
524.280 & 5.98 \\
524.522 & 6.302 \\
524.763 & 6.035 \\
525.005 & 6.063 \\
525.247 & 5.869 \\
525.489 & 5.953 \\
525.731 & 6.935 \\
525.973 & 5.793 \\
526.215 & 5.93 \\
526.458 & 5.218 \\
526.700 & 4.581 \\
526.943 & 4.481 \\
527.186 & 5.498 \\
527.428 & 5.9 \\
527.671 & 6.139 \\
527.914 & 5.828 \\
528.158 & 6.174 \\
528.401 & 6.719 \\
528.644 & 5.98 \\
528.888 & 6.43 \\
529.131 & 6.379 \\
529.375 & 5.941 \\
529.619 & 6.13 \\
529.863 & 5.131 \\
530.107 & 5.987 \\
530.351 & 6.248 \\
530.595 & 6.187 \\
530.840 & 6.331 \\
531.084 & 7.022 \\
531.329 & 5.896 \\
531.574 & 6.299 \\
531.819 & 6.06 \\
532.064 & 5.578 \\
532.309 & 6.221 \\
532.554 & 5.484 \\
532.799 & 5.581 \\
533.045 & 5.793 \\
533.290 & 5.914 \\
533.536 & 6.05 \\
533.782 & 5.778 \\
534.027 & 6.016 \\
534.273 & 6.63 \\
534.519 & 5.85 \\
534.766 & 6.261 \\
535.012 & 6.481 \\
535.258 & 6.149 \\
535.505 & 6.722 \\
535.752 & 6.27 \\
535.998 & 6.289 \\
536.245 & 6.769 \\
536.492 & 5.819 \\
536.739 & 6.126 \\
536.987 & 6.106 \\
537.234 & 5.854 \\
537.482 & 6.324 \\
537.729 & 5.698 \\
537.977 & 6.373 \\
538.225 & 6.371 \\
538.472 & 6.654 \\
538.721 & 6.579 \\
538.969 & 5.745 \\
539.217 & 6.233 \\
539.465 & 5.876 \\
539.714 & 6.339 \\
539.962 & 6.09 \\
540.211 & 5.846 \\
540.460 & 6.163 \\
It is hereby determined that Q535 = -0.21 nm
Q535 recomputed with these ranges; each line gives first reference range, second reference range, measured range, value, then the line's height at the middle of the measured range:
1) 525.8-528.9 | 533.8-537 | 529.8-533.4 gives 0.009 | 6.01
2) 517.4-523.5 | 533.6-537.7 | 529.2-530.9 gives -0.039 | 5.86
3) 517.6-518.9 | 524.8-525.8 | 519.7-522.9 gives -0.104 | 5.3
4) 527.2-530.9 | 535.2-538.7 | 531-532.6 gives 0.015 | 6.14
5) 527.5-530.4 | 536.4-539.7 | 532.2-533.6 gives 0.064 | 6.11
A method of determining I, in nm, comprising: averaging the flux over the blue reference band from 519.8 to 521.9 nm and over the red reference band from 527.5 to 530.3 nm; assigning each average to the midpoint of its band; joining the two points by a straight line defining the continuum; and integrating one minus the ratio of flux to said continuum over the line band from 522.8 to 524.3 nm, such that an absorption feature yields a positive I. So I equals -0.07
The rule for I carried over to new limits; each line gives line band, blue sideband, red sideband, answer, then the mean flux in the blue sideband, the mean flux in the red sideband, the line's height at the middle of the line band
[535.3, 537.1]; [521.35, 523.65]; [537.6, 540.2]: -0.06 nm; 5.56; 6.18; 6.08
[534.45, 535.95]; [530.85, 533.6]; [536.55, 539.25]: -0.05 nm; 6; 6.18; 6.09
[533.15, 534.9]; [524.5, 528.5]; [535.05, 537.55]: 0.02 nm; 5.83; 6.25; 6.15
